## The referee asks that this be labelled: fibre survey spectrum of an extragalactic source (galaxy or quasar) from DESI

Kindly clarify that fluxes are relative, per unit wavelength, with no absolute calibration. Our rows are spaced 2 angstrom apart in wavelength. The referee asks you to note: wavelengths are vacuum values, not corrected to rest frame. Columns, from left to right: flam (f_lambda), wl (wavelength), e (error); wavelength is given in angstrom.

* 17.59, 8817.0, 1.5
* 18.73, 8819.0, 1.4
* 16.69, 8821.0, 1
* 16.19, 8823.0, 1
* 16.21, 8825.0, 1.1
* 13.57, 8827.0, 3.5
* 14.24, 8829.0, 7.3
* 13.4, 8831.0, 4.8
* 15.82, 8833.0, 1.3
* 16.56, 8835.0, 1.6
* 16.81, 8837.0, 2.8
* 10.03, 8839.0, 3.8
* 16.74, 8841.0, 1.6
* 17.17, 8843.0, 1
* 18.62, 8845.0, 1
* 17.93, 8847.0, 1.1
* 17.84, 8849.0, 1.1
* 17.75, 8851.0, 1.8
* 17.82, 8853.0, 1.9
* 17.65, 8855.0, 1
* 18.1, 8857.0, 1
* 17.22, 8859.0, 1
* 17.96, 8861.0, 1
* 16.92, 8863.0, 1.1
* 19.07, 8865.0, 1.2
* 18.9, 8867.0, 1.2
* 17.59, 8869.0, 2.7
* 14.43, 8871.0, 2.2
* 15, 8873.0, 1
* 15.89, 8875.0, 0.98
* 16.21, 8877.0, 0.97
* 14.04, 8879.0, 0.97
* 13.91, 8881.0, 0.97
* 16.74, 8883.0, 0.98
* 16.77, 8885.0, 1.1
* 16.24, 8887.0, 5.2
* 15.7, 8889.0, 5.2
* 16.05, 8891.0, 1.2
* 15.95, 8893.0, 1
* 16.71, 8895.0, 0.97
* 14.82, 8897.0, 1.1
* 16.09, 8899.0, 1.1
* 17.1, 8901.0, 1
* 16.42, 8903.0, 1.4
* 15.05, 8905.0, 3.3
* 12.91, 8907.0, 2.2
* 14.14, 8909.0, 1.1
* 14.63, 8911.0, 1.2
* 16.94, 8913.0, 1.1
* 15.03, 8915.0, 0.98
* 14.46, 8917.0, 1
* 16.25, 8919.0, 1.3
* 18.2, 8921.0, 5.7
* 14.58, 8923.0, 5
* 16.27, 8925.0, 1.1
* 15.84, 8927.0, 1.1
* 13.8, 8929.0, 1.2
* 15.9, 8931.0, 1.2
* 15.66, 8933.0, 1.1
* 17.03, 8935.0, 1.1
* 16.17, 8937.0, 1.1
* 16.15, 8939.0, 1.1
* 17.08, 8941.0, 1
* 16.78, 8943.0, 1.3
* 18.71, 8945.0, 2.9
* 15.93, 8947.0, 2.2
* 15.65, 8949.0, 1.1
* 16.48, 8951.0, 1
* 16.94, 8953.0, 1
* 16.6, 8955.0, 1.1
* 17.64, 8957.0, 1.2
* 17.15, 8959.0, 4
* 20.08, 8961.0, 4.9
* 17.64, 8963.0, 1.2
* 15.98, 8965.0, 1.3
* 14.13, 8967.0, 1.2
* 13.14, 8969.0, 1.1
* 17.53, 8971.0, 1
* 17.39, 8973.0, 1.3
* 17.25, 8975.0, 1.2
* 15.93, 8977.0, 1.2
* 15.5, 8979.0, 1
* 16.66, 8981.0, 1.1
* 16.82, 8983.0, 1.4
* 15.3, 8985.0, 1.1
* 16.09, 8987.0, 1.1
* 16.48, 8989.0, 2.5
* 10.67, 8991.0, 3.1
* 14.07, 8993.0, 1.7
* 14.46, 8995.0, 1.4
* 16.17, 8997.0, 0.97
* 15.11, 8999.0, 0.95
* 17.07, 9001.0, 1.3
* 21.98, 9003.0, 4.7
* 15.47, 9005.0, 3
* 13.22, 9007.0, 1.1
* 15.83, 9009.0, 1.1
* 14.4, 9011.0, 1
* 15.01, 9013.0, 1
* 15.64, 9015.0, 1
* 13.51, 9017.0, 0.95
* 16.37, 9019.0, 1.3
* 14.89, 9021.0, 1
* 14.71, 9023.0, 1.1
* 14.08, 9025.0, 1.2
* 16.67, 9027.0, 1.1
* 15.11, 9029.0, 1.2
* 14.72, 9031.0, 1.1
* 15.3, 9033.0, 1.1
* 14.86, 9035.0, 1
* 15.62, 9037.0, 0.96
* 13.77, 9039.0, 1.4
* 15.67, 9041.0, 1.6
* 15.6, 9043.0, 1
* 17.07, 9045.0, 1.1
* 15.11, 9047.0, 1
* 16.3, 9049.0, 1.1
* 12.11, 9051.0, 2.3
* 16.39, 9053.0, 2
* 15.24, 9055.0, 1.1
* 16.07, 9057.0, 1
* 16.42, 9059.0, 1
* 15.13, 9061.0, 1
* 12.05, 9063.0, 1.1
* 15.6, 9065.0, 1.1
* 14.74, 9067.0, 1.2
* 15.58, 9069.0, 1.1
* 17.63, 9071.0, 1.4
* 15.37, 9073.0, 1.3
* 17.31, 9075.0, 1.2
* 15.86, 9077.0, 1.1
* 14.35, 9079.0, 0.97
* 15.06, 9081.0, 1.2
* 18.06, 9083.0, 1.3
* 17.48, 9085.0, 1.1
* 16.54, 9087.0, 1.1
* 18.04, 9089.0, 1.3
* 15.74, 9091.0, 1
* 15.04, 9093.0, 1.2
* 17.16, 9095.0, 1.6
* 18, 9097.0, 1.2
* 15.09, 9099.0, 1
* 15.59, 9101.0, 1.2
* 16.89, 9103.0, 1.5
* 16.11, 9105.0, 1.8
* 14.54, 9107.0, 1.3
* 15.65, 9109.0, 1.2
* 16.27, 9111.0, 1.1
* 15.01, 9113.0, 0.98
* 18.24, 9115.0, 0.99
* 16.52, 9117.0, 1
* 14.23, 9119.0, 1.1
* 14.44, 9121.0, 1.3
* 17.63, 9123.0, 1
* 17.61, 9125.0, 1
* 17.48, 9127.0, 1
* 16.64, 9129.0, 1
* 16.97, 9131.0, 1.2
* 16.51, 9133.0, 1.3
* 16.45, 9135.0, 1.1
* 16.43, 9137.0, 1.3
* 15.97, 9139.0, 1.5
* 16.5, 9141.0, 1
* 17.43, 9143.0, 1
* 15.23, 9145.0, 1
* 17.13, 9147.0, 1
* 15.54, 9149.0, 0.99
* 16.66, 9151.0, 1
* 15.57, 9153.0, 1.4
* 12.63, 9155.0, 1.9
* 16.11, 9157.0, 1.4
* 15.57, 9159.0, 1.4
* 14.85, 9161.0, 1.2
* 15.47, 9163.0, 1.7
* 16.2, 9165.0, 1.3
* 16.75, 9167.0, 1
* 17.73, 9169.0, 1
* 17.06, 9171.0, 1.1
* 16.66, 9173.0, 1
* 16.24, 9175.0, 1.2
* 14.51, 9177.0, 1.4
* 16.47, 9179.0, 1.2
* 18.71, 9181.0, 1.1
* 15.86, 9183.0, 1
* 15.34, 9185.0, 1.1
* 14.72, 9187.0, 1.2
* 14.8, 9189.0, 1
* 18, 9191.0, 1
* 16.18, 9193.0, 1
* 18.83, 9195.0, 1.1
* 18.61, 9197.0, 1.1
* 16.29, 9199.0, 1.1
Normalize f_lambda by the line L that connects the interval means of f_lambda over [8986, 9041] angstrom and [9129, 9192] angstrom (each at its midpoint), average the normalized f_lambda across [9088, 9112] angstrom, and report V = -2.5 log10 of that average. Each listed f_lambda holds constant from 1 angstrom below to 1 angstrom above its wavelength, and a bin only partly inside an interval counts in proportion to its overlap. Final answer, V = -0.03 mag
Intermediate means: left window 15.2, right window 16.1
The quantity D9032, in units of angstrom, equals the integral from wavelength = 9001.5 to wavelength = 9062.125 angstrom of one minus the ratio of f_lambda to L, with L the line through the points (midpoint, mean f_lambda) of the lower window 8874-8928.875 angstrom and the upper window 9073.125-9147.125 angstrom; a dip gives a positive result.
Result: 2.5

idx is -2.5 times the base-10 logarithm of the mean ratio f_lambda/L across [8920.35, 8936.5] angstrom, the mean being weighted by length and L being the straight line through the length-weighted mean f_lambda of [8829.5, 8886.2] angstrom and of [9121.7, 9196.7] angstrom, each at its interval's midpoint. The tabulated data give 0.04 mag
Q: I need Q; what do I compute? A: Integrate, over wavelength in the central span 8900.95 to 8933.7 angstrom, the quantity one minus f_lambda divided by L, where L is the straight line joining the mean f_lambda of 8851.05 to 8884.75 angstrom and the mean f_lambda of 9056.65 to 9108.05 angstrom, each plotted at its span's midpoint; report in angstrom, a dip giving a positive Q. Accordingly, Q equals 2.25 angstrom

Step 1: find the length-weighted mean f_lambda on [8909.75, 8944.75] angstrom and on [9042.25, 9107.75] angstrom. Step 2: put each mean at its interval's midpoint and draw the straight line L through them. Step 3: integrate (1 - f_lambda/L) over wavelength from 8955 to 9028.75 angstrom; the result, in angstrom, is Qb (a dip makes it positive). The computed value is 0.4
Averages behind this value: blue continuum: 16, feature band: 15.8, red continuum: 15.9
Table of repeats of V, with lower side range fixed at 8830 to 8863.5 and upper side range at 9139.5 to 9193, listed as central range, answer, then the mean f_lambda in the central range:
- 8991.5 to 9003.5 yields 0.027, 16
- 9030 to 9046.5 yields 0.069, 15.3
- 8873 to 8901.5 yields 0.055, 15.8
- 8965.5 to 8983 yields 0.031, 16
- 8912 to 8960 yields 0.016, 16.3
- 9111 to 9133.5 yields -0.021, 16.5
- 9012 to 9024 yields 0.093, 15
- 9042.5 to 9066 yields 0.072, 15.3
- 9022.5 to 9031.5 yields 0.087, 15.1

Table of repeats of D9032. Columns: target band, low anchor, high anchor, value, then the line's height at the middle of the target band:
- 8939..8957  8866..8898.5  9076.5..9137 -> -0.8 angstrom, 16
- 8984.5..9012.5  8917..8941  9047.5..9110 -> 0.8 angstrom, 15.9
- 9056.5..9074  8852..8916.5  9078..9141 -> 1.0 angstrom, 16.3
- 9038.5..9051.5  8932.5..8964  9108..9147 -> 1.1 angstrom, 16.7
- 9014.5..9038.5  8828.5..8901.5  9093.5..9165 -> 1.7 angstrom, 16.2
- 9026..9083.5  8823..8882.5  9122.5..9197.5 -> 3.2 angstrom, 16.4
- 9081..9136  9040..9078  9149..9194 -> -2.4 angstrom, 15.7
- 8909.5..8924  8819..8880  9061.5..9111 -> 0.6 angstrom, 16.3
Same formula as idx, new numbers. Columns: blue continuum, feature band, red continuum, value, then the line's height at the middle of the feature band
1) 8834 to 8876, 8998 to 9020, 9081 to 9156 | 0.052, 16.6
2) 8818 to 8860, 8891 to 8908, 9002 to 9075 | 0.032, 16.1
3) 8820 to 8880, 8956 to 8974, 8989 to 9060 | -0.071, 15.7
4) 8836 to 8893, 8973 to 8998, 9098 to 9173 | 0.059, 16.4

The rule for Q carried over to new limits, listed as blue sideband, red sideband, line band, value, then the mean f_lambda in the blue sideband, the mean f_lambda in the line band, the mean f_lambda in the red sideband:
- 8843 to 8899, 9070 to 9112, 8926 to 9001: 1.9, 16.7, 16.1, 16.3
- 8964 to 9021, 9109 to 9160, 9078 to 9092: -0.4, 15.6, 16.5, 16.2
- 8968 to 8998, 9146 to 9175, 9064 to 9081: 0.0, 15.6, 15.8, 16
